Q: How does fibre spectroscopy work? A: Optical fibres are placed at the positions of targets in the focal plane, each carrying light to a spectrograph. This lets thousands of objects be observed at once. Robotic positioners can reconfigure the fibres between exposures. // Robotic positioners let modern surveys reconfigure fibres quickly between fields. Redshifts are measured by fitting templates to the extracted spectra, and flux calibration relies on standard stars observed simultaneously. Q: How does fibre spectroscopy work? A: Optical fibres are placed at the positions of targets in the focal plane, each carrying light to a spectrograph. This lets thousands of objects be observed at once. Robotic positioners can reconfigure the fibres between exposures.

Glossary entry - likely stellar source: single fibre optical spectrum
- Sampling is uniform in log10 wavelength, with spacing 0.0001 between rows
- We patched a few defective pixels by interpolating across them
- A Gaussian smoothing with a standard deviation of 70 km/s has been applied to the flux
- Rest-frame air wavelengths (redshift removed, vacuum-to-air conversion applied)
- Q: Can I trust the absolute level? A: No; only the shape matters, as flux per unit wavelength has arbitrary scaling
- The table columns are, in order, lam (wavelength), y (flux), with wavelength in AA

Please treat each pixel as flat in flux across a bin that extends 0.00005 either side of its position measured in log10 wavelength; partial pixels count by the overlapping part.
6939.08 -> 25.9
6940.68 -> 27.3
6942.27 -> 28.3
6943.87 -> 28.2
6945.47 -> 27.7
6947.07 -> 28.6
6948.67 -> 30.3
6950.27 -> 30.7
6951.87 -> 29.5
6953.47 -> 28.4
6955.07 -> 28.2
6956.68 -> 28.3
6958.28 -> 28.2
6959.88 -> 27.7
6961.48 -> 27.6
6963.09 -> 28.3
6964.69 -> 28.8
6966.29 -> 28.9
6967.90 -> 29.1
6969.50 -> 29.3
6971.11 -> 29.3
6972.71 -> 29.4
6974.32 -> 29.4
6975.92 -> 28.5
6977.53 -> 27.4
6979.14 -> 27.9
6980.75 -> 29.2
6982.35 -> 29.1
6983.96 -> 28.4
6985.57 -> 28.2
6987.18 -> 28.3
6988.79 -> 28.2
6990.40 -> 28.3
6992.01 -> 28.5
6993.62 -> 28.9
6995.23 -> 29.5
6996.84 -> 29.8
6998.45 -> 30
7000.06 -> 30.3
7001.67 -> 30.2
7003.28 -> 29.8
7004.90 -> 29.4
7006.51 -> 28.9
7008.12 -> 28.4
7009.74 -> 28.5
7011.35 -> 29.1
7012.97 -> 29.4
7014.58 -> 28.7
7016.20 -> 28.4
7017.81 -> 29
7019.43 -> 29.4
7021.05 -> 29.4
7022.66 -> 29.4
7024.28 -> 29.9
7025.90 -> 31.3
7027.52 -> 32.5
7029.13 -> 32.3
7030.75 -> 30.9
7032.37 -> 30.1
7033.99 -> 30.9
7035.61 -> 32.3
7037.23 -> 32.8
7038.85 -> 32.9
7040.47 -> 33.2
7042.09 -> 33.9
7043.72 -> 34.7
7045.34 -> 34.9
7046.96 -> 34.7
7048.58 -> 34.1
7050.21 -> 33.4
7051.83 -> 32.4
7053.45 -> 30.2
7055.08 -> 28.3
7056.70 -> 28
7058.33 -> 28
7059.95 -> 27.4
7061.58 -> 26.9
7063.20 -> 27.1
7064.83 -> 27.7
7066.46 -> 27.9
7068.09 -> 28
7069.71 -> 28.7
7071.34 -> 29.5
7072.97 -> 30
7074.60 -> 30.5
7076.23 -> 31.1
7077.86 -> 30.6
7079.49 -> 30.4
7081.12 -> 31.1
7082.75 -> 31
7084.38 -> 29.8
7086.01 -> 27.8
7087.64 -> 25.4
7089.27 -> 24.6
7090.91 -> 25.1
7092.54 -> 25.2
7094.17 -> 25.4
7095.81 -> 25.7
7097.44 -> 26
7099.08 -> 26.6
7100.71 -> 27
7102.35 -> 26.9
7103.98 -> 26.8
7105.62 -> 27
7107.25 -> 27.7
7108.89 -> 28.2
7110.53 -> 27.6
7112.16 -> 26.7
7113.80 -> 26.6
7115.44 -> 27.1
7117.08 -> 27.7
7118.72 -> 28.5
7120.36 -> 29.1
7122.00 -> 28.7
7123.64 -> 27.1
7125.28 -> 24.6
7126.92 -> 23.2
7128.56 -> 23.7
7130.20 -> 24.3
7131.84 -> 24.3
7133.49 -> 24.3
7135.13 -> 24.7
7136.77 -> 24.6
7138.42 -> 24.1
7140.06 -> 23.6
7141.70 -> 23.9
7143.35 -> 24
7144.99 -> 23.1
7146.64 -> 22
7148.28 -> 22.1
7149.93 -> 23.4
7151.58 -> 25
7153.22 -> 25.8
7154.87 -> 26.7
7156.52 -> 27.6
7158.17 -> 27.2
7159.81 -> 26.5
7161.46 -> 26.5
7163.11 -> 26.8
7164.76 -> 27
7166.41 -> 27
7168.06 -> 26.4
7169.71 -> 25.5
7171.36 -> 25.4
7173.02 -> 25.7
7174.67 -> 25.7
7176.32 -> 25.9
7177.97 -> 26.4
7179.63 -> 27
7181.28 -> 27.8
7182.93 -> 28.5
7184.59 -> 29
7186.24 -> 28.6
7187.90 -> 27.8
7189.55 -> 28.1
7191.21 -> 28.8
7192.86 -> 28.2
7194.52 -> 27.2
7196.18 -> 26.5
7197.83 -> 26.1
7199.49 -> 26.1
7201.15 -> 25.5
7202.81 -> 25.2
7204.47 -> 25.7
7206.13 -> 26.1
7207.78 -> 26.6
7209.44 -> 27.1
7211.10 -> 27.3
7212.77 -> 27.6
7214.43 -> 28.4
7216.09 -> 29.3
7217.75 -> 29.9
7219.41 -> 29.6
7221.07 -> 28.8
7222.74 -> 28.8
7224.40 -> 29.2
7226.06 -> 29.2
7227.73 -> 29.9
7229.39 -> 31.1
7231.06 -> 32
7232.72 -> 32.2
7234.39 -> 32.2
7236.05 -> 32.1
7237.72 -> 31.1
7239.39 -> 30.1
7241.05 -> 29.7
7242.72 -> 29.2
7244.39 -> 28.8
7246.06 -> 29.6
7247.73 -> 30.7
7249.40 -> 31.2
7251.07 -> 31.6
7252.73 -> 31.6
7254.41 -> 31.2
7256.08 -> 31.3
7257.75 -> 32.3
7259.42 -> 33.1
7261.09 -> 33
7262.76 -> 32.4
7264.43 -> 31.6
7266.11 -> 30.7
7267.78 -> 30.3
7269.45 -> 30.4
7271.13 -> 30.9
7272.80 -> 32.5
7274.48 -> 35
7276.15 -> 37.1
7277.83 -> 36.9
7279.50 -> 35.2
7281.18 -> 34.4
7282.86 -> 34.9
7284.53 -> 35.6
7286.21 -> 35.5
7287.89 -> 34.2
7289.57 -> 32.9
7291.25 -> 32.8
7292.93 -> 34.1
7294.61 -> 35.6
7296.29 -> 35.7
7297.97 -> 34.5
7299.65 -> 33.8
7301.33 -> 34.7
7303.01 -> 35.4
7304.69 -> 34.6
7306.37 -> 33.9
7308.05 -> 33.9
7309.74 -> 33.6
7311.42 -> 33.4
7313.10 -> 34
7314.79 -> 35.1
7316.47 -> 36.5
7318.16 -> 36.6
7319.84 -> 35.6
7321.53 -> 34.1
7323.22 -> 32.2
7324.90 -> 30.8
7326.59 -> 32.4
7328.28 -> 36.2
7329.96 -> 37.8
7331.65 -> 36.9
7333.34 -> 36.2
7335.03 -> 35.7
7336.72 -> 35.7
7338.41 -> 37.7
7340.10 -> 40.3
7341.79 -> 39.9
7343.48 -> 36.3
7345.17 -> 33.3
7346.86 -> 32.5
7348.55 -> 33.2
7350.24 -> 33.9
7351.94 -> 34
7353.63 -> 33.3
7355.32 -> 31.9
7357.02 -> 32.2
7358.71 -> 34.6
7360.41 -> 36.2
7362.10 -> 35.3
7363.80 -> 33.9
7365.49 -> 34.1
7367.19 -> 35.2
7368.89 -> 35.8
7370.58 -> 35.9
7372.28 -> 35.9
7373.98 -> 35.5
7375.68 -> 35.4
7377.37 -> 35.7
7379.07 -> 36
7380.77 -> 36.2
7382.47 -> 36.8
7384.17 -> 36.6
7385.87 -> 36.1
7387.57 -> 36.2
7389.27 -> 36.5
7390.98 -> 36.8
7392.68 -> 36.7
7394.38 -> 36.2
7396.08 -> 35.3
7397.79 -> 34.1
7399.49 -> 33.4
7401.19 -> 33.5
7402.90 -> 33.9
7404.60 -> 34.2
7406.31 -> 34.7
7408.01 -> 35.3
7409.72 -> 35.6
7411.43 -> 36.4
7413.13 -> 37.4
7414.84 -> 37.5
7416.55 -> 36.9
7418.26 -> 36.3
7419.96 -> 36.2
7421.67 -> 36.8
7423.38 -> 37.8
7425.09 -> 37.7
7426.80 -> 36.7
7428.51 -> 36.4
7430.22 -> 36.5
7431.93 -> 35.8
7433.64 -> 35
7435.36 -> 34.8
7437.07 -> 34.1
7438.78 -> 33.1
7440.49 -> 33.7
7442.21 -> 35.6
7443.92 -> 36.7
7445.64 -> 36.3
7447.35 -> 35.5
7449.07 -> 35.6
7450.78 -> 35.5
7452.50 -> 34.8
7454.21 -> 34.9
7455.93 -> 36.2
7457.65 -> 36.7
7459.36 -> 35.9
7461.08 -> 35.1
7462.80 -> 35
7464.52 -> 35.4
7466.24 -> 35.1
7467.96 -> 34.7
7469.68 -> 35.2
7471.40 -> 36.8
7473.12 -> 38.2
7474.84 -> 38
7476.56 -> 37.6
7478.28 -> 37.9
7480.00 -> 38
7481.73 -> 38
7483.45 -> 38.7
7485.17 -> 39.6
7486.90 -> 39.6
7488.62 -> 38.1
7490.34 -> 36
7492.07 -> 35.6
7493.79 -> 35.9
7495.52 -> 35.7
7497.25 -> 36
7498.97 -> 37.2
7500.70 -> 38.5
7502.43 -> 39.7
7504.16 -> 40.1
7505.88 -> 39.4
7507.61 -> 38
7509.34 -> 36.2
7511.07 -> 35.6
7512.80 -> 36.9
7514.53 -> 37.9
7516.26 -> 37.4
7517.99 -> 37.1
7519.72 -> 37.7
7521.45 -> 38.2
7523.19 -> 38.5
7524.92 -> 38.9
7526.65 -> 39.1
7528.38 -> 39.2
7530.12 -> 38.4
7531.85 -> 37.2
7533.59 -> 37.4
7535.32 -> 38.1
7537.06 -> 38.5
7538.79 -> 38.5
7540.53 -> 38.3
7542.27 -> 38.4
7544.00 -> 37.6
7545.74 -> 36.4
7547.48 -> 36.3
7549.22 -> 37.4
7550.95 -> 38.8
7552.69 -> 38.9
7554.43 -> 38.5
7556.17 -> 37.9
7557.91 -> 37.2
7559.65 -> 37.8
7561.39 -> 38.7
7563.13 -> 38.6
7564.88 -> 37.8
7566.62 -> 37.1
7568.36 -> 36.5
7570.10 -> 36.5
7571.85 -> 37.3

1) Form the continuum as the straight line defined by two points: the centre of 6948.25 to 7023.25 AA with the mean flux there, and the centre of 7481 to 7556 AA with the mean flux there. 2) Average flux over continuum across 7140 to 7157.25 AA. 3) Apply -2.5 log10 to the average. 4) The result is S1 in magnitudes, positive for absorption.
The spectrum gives 0.287 mag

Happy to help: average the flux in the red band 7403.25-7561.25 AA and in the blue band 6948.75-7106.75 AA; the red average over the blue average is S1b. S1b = 1.3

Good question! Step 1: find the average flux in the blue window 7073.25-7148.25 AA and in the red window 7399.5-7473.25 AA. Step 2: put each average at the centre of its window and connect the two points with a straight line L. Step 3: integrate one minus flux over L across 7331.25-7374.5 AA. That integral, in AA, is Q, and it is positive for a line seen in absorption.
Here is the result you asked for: -2.5 AA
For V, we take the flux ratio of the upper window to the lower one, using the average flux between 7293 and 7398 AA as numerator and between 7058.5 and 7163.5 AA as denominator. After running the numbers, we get 1.32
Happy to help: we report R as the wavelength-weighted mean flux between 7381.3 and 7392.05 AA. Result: 36.5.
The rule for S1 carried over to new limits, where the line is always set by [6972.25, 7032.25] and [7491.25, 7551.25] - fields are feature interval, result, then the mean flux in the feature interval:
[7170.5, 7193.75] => 0.18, 27.3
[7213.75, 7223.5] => 0.13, 29.1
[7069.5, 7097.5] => 0.09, 28.3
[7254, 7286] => 0.02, 33.2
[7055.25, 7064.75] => 0.10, 27.6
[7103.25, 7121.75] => 0.13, 27.6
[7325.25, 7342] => -0.06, 36.6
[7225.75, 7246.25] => 0.08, 30.6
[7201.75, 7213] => 0.23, 26.4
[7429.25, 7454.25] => 0.04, 35.2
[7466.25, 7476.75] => 0.01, 36.6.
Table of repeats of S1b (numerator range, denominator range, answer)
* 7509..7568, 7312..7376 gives 1.08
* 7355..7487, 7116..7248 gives 1.32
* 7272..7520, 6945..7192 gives 1.27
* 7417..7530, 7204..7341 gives 1.13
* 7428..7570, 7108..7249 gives 1.36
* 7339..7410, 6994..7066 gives 1.16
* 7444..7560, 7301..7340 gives 1.06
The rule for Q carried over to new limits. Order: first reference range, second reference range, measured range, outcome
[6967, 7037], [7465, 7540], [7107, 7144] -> 6.6 AA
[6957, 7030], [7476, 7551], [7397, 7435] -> 0.4 AA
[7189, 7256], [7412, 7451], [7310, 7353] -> -3.3 AA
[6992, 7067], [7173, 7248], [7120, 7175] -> 7.2 AA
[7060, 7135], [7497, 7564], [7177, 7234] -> 3.5 AA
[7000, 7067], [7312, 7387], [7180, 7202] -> 3.5 AA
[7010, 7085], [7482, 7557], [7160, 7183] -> 4.2 AA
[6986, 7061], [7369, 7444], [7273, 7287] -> -0.6 AA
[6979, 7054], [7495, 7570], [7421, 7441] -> 0.4 AA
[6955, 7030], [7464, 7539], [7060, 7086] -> 1.0 AA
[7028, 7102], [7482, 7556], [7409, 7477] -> 0.9 AA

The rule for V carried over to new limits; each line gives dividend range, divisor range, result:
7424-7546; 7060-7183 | 1.39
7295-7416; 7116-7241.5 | 1.30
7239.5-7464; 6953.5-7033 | 1.19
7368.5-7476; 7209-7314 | 1.12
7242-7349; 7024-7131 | 1.17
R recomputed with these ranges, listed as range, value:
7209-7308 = 32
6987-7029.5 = 29.5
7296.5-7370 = 34.8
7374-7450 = 35.8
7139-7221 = 26.5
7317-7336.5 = 35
